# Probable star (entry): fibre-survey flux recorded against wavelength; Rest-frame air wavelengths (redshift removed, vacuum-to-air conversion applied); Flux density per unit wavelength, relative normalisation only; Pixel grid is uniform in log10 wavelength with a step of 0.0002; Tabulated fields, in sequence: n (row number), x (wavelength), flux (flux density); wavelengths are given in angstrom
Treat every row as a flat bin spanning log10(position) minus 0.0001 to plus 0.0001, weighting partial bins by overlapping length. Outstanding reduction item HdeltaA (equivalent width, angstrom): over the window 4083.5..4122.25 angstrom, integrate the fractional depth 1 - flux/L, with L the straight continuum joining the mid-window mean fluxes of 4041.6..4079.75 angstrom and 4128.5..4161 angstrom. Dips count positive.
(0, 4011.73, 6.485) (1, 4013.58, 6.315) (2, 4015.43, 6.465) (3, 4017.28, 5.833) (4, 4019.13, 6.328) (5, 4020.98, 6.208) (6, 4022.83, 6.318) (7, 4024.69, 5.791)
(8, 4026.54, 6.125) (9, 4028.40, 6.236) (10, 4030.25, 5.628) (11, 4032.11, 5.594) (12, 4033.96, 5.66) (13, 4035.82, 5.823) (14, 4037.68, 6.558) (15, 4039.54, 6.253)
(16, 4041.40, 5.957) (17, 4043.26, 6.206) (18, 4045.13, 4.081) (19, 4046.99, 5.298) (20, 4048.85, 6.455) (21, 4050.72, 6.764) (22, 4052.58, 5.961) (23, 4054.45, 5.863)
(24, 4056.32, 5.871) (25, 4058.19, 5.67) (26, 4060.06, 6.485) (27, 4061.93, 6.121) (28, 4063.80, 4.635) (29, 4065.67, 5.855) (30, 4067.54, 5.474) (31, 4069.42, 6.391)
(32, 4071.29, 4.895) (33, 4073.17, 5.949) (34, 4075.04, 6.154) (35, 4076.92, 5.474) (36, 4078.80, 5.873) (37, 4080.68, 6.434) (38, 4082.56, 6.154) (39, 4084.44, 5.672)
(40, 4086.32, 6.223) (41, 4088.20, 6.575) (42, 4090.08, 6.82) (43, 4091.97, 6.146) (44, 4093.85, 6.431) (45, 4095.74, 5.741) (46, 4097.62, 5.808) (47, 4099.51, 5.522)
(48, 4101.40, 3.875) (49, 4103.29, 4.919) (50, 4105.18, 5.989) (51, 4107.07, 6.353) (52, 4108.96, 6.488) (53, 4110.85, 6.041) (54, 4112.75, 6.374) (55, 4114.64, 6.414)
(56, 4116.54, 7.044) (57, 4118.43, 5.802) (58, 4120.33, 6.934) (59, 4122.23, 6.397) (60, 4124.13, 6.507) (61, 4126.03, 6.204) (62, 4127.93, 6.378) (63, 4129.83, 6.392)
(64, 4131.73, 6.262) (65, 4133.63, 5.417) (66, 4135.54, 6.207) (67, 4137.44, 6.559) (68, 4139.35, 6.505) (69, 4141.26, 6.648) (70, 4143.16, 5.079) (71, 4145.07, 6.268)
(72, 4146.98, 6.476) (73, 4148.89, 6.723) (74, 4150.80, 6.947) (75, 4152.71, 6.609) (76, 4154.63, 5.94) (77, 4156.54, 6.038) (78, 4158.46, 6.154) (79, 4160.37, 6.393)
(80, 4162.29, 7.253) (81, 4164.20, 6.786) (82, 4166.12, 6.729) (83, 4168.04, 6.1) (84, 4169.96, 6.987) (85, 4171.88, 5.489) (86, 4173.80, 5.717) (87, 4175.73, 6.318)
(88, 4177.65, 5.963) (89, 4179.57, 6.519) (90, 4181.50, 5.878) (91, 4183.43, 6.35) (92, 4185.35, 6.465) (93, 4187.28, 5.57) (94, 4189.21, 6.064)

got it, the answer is -0.3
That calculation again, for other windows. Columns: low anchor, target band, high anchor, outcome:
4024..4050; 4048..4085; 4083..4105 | -0.5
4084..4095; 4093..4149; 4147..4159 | 2.2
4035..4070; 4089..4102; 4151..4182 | 0.5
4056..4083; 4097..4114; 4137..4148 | 0.9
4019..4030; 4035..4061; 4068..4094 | 0.6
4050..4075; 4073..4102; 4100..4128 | 0.1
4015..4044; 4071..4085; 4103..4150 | 0.7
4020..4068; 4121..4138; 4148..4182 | -0.1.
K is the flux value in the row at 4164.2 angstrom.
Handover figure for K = 6.786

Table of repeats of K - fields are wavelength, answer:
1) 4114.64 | 6.414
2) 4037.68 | 6.558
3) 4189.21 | 6.064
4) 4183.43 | 6.35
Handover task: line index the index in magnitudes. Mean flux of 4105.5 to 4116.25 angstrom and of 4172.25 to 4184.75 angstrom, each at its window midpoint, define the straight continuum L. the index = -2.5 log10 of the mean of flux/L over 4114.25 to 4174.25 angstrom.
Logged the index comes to -0.02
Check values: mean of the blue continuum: 6.36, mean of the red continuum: 6.1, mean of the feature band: 6.36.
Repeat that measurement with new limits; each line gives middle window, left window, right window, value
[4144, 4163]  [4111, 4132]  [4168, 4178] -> -0.041 mag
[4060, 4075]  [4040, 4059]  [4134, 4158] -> 0.038 mag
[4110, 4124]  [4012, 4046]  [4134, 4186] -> -0.038 mag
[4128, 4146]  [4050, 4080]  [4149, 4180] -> 0.012 mag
